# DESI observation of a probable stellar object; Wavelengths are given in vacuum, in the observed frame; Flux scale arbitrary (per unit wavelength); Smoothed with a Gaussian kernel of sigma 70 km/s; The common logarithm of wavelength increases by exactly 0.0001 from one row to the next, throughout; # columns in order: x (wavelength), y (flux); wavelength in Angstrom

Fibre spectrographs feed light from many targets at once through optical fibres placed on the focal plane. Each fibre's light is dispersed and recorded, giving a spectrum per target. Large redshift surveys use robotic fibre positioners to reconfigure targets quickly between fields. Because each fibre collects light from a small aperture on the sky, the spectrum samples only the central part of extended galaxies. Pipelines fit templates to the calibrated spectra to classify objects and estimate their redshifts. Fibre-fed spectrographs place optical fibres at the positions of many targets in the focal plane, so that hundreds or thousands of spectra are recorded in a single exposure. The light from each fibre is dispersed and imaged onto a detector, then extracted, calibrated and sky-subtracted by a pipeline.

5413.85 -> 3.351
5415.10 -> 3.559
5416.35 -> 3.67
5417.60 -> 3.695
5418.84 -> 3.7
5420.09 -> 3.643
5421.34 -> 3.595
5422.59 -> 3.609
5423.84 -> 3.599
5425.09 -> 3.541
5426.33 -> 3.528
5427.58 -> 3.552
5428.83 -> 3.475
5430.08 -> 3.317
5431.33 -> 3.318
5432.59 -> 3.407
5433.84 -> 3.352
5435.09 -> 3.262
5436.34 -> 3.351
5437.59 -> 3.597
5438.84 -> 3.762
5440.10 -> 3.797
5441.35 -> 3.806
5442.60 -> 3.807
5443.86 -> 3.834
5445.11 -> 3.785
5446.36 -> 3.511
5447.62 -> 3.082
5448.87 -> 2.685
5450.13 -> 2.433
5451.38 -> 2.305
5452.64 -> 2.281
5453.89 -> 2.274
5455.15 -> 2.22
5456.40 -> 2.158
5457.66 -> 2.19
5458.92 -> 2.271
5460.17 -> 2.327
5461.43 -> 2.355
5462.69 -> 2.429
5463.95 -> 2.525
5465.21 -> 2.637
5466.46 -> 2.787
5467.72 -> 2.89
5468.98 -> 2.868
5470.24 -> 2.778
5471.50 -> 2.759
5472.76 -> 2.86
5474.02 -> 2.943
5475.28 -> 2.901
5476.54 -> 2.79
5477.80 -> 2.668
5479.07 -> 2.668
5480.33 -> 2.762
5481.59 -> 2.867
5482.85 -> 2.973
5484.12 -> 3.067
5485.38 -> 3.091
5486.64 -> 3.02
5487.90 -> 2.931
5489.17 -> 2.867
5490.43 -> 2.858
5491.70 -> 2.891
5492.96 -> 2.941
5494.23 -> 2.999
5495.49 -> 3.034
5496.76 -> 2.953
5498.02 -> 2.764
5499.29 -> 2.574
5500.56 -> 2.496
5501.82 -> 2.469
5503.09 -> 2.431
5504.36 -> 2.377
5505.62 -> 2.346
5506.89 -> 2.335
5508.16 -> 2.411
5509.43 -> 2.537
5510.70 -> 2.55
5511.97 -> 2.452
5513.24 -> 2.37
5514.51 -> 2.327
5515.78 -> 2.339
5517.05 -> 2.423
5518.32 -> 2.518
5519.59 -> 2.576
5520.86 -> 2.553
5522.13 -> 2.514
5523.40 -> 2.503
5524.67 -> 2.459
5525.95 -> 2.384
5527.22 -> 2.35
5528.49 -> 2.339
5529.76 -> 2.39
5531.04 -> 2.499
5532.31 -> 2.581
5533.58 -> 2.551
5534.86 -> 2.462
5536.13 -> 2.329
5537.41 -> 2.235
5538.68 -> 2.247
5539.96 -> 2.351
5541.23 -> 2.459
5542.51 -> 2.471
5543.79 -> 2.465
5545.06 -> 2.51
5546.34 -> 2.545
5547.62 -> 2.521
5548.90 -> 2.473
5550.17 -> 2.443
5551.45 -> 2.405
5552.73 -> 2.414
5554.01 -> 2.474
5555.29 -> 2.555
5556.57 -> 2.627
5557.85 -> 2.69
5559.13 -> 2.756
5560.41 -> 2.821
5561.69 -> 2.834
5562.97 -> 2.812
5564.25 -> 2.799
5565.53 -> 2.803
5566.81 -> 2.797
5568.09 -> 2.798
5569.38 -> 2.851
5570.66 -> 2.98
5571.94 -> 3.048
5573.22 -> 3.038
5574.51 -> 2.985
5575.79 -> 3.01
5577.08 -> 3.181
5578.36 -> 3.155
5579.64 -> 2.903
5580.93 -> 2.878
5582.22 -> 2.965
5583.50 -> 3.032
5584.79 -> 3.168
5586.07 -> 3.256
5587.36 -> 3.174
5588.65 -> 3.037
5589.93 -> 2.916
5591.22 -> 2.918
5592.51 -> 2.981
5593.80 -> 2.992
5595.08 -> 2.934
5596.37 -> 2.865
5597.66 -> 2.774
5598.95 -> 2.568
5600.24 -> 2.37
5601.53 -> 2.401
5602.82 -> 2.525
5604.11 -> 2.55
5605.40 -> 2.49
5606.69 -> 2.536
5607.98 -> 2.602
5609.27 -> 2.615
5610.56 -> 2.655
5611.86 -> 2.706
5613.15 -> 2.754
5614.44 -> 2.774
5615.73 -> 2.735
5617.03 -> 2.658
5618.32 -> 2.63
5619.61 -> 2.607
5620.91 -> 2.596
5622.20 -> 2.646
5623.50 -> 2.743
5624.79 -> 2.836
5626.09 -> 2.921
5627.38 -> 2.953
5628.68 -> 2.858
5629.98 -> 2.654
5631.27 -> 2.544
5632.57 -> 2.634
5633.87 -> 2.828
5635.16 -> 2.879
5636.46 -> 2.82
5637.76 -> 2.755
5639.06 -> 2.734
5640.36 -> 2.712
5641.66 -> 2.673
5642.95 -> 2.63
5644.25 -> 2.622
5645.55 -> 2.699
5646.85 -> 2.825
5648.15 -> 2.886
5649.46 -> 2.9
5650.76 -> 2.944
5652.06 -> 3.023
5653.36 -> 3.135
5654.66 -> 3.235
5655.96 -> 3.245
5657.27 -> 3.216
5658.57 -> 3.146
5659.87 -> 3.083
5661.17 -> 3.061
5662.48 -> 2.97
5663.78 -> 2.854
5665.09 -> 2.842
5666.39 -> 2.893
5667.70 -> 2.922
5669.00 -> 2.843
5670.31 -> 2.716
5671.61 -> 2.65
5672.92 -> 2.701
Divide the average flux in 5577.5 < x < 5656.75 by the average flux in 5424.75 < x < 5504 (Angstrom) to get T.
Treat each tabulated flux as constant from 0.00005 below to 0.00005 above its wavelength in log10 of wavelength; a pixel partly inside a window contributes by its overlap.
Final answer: 0.96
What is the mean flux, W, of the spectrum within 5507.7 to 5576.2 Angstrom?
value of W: 2.57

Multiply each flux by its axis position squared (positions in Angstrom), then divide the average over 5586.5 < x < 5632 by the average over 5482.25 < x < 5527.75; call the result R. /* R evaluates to 1.08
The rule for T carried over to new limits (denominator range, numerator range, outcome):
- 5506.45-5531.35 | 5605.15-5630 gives 1.11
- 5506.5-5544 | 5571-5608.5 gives 1.18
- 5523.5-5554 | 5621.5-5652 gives 1.14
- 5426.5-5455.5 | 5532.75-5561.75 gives 0.77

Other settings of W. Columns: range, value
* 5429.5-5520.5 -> 2.81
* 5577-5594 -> 3.04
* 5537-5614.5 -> 2.74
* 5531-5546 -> 2.43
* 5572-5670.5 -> 2.84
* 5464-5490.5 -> 2.85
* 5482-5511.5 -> 2.73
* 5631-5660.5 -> 2.88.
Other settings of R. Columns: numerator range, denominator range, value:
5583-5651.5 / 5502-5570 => 1.13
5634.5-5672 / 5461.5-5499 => 1.09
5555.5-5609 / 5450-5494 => 1.10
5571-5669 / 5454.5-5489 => 1.11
